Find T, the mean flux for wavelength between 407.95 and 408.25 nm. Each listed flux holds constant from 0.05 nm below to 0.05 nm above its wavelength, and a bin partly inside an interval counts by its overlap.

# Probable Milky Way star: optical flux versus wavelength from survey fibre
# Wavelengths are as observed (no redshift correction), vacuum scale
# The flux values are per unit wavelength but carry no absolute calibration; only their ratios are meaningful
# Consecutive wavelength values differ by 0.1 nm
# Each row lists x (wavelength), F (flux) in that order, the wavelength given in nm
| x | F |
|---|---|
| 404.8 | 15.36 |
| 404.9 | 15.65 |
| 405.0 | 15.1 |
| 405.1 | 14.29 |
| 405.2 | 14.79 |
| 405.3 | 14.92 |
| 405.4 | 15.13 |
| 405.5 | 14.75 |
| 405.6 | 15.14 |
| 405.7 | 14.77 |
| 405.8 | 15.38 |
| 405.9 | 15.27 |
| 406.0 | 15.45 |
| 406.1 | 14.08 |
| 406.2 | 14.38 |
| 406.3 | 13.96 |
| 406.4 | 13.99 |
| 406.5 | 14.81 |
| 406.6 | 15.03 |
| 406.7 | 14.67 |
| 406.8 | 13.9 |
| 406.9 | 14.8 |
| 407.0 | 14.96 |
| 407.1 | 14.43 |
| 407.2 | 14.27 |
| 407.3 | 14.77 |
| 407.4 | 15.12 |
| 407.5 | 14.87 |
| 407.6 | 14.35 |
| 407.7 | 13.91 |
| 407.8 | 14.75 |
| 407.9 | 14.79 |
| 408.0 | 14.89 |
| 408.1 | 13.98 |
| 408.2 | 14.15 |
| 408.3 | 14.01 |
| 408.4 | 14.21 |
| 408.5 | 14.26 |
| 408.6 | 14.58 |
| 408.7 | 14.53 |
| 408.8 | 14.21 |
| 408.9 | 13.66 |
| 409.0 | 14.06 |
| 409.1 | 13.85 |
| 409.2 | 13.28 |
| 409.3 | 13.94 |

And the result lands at 14.3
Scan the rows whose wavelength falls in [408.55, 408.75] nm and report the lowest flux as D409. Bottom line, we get 14.53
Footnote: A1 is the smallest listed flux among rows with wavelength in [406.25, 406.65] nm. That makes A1 13.96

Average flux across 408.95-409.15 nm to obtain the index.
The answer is 14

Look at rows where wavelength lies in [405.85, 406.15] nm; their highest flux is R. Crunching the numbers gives 15.45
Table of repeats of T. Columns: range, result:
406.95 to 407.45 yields 14.7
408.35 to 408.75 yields 14.4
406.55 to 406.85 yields 14.5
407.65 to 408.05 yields 14.6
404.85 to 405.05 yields 15.4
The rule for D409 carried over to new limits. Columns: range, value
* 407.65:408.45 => 13.91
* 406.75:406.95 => 13.9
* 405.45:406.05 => 14.75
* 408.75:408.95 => 13.66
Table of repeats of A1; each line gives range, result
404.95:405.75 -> 14.29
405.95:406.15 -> 14.08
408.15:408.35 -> 14.01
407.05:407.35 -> 14.27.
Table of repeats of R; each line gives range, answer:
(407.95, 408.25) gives 14.89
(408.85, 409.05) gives 14.06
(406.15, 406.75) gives 15.03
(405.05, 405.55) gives 15.13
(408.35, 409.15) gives 14.58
